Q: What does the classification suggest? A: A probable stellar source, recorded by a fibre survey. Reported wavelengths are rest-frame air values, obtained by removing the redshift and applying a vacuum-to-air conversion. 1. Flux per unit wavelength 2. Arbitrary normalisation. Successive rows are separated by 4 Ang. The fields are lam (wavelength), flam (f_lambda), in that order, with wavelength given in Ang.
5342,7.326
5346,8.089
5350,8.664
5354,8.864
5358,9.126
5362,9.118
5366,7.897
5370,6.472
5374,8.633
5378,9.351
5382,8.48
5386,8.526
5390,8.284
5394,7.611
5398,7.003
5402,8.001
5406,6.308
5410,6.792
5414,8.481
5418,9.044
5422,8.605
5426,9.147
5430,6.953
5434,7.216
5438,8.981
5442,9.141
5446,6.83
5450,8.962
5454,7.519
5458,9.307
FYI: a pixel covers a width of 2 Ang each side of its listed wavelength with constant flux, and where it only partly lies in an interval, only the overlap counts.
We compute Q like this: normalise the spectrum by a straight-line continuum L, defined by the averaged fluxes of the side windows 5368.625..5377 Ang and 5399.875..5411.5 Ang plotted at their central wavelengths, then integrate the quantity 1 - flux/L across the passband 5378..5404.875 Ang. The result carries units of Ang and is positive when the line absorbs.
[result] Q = -2.3 Ang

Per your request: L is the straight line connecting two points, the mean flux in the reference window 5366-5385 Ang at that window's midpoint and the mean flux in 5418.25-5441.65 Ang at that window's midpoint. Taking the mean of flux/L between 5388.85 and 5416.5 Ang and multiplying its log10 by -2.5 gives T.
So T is 0.105 mag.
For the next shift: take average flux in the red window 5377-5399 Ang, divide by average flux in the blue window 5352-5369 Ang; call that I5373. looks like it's 0.95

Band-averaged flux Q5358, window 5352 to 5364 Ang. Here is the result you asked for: 9.04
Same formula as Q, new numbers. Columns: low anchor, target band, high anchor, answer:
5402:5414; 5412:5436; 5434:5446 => -1.62 Ang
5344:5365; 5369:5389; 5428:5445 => 0.30 Ang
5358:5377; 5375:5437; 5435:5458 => 1.92 Ang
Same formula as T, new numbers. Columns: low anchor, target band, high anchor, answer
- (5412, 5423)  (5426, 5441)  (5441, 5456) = 0.048 mag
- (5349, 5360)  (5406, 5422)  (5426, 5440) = 0.028 mag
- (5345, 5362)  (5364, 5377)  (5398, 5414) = 0.062 mag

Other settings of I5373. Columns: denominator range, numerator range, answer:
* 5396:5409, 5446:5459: 1.17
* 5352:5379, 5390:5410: 0.86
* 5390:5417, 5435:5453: 1.11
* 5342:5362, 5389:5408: 0.86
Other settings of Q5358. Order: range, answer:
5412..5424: 8.71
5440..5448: 7.99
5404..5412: 6.55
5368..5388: 8.29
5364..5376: 7.67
